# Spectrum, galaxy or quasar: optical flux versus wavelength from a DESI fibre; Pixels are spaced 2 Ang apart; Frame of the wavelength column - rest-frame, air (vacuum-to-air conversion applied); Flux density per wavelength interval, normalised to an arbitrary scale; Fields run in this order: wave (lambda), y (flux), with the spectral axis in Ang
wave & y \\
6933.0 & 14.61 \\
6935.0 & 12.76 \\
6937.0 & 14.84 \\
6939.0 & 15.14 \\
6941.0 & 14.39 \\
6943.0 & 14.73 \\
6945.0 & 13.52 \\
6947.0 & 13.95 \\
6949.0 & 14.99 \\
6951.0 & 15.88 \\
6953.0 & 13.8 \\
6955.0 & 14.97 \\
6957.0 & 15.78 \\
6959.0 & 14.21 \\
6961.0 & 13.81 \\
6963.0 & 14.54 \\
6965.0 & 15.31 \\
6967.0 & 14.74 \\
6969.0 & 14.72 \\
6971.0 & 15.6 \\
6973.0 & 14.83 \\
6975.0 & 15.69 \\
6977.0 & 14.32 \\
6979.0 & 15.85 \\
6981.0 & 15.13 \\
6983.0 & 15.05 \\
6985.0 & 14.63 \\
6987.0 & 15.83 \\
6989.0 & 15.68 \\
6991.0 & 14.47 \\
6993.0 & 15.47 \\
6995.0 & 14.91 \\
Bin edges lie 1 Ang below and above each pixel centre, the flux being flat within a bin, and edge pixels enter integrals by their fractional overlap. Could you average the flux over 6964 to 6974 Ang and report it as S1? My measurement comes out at 15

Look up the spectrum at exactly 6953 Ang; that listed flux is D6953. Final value 13.8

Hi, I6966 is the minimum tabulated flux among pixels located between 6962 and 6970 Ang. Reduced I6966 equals 14.54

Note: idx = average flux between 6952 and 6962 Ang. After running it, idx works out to 14.5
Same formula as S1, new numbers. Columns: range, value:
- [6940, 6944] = 14.6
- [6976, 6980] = 15.1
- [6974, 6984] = 15.2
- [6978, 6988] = 15.3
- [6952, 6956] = 14.4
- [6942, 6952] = 14.6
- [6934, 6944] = 14.4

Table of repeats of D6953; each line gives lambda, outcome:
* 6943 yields 14.73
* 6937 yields 14.84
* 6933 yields 14.61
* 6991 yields 14.47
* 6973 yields 14.83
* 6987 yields 15.83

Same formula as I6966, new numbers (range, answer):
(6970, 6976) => 14.83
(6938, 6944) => 14.39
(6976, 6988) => 14.32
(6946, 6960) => 13.8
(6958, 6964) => 13.81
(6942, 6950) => 13.52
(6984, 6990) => 14.63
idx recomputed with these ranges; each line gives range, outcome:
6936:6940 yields 15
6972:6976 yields 15.3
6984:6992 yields 15.2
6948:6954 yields 14.9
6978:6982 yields 15.5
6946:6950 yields 14.5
